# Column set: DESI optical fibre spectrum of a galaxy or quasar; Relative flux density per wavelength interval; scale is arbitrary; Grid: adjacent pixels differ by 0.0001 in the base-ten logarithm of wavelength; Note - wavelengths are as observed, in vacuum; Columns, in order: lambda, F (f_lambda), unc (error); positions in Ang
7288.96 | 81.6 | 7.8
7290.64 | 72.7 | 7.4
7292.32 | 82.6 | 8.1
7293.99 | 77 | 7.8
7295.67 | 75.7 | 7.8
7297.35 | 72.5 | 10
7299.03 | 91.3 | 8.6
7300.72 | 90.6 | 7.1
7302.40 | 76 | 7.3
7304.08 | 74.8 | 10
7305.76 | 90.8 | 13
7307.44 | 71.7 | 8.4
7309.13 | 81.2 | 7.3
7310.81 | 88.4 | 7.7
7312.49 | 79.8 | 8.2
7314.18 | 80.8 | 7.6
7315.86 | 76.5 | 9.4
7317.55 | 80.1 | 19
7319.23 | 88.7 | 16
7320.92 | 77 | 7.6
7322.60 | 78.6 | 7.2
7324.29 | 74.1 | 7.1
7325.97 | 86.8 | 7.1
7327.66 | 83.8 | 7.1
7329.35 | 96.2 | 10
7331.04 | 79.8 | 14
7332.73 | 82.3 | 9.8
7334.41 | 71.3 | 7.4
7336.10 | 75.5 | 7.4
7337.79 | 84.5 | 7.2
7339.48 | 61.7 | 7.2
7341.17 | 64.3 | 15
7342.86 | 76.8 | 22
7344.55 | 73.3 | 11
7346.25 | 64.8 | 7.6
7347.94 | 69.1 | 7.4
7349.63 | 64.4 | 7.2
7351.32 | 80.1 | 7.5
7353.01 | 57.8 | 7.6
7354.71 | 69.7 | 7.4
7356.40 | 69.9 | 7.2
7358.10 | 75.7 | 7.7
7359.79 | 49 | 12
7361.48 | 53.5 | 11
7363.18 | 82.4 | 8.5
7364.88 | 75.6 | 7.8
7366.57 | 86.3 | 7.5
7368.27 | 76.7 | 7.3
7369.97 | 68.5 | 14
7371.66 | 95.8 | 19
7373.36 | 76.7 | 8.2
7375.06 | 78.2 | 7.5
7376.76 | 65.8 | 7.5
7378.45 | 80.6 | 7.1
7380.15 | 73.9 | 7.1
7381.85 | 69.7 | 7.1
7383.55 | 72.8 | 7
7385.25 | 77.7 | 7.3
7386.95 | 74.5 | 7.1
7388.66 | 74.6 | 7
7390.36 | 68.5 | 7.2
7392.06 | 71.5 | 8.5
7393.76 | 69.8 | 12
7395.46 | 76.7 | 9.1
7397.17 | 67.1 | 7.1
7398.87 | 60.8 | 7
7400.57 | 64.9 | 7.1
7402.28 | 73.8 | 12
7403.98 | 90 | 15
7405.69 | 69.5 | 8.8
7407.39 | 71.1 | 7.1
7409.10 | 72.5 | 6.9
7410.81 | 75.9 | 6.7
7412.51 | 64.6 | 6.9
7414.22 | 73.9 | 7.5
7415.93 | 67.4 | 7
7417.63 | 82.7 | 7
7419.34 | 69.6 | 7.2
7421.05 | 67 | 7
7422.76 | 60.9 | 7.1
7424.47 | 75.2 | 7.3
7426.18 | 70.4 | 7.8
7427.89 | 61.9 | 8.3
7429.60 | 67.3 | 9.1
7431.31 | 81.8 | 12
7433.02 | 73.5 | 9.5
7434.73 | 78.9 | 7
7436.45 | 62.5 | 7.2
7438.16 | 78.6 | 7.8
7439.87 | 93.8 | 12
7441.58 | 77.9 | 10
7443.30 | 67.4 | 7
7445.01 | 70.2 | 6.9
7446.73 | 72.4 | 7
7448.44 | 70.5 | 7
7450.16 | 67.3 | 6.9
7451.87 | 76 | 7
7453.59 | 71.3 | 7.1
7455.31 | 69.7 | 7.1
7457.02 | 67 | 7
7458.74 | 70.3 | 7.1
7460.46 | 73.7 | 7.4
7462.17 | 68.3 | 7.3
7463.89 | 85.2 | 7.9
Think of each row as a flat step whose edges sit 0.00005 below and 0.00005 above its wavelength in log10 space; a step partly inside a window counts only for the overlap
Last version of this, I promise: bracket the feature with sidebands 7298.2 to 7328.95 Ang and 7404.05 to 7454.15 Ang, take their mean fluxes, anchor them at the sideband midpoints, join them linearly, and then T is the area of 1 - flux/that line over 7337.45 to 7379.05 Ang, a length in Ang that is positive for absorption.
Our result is 3.4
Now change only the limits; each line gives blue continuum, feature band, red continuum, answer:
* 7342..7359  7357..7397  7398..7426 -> -1.7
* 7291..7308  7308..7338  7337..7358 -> -2.4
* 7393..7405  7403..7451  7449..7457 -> -1.0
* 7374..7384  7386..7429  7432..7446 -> 2.0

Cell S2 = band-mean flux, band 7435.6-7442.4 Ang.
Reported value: 78.3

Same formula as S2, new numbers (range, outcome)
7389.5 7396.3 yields 71.7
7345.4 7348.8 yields 66.9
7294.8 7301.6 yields 82.4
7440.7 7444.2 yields 72.8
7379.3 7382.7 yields 71.8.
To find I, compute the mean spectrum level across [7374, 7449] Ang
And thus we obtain 72.5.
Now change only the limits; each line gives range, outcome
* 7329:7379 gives 73.3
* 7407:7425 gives 70.9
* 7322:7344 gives 78.1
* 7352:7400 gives 72.1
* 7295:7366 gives 76.1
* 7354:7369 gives 70.9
